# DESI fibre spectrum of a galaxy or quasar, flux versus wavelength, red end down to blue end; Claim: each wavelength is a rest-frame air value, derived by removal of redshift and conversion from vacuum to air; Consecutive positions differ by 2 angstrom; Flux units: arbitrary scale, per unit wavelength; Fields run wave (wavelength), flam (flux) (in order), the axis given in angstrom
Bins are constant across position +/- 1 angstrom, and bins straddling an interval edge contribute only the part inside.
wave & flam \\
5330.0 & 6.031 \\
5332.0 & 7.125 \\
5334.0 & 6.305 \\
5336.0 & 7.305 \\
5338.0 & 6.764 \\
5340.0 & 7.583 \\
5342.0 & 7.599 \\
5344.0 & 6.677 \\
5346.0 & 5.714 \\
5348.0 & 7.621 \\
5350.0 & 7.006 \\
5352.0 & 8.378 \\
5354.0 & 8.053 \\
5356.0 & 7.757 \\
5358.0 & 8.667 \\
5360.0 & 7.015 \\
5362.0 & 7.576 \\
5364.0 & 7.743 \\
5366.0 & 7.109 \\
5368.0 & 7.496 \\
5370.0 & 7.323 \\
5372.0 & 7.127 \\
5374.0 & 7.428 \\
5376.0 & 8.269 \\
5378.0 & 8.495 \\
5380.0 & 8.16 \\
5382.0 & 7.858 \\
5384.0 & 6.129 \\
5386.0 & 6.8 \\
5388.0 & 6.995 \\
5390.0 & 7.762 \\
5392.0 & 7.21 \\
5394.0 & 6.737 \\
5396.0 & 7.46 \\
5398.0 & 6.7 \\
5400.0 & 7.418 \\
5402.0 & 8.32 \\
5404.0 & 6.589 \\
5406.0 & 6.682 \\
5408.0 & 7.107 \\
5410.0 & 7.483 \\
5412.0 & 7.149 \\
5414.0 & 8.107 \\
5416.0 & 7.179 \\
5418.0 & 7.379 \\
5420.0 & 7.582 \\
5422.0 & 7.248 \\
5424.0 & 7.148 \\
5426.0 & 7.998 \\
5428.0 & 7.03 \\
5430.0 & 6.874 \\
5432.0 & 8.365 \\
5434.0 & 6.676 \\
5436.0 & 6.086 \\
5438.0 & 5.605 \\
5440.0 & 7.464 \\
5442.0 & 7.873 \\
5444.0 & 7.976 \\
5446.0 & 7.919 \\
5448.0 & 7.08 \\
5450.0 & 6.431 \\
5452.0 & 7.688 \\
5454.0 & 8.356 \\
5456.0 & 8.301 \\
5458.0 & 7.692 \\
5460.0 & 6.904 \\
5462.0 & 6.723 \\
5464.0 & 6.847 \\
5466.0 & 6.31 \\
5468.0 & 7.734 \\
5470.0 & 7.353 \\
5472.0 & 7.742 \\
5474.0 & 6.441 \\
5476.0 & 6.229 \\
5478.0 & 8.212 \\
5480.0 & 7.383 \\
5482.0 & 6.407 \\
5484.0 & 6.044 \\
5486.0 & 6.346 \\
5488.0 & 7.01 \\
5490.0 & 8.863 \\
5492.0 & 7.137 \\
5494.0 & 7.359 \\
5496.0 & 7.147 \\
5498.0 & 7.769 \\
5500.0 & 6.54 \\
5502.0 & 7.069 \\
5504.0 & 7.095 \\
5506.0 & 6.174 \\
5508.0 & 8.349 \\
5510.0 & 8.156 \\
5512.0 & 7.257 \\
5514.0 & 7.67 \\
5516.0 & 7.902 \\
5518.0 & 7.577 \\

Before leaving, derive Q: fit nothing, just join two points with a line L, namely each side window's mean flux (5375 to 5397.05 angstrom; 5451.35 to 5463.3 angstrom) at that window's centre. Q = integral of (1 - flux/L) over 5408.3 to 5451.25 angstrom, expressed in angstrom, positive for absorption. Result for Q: 1.50 angstrom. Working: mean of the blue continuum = 7.44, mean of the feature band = 7.27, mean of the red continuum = 7.59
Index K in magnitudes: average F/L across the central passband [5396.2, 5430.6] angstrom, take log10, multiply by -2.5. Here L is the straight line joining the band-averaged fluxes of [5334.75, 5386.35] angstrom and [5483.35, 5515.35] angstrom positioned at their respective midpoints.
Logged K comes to 0.01 mag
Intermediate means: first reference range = 7.45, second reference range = 7.27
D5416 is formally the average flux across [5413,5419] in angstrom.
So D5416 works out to 7.55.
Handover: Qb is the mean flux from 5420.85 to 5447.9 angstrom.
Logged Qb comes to 7.25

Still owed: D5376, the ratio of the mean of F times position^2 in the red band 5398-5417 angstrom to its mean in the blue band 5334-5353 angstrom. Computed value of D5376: 1.05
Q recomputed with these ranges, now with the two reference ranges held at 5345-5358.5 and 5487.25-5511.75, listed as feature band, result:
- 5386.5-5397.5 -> 0.5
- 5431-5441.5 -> 0.8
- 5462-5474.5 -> 0.6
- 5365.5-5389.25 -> 0.3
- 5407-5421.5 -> 0.1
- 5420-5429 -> 0.1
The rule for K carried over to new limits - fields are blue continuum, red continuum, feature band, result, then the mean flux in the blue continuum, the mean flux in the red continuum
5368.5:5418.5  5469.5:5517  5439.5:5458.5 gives -0.06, 7.36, 7.23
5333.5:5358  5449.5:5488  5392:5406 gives 0.01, 7.31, 7.12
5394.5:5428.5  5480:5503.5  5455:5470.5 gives -0.01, 7.32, 7.08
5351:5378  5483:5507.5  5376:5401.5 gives 0.03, 7.72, 7.07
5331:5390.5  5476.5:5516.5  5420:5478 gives 0.01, 7.39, 7.27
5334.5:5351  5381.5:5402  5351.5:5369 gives -0.10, 7.01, 7.15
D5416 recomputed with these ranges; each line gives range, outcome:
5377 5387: 7.49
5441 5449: 7.71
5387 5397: 7.23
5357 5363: 7.75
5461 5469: 6.9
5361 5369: 7.48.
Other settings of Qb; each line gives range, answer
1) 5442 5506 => 7.22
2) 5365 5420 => 7.35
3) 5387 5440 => 7.19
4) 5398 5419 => 7.31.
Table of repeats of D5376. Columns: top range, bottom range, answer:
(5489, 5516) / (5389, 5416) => 1.06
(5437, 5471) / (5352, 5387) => 0.99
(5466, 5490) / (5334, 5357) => 1.02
